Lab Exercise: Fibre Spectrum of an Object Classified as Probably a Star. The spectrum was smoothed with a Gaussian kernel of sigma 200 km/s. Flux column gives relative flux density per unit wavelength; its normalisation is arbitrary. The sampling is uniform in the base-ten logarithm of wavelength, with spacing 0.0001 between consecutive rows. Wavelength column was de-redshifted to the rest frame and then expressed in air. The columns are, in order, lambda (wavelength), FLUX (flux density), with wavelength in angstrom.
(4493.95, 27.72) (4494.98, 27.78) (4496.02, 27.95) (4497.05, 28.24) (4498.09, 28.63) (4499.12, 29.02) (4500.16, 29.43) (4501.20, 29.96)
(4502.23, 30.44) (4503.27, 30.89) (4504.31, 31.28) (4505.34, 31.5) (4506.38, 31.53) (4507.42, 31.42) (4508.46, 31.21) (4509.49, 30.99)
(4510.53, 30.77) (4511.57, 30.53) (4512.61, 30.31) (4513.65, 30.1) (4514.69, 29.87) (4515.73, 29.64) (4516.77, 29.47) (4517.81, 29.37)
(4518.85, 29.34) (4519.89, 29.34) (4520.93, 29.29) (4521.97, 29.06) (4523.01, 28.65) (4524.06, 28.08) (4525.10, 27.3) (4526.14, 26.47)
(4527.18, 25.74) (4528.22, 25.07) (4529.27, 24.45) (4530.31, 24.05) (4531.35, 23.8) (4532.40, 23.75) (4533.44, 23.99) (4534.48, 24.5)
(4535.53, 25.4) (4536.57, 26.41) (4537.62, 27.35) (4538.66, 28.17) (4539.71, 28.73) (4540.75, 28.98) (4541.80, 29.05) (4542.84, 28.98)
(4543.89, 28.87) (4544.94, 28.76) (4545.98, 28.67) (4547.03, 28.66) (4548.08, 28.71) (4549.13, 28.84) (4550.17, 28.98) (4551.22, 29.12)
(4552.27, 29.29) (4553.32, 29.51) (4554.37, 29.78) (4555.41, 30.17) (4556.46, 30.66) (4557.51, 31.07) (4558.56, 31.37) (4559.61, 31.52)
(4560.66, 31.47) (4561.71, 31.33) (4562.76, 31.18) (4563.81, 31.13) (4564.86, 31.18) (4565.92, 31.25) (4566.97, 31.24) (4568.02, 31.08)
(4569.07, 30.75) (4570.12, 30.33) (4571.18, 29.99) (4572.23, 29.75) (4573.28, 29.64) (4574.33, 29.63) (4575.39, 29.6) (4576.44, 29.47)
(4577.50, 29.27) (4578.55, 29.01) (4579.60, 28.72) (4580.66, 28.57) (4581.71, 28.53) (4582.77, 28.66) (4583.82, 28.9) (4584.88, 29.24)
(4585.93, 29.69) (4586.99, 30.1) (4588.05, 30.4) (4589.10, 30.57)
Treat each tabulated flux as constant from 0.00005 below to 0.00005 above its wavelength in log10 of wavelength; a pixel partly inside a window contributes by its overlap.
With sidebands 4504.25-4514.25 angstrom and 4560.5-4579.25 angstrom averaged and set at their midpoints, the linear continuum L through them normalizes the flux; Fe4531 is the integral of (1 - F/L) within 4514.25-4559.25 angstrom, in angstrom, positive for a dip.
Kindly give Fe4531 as 3.83 angstrom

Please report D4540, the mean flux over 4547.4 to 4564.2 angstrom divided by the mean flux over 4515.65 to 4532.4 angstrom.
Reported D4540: 1.11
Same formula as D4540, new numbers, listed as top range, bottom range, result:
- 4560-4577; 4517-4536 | 1.15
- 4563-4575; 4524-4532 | 1.20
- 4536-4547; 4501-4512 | 0.92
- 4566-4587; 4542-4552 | 1.03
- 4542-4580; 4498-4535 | 1.05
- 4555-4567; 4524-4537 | 1.23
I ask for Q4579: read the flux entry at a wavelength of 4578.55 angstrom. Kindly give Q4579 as 29.01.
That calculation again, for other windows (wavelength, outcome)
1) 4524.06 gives 28.08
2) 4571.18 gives 29.99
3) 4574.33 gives 29.63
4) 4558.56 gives 31.37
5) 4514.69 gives 29.87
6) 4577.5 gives 29.27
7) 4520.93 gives 29.29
